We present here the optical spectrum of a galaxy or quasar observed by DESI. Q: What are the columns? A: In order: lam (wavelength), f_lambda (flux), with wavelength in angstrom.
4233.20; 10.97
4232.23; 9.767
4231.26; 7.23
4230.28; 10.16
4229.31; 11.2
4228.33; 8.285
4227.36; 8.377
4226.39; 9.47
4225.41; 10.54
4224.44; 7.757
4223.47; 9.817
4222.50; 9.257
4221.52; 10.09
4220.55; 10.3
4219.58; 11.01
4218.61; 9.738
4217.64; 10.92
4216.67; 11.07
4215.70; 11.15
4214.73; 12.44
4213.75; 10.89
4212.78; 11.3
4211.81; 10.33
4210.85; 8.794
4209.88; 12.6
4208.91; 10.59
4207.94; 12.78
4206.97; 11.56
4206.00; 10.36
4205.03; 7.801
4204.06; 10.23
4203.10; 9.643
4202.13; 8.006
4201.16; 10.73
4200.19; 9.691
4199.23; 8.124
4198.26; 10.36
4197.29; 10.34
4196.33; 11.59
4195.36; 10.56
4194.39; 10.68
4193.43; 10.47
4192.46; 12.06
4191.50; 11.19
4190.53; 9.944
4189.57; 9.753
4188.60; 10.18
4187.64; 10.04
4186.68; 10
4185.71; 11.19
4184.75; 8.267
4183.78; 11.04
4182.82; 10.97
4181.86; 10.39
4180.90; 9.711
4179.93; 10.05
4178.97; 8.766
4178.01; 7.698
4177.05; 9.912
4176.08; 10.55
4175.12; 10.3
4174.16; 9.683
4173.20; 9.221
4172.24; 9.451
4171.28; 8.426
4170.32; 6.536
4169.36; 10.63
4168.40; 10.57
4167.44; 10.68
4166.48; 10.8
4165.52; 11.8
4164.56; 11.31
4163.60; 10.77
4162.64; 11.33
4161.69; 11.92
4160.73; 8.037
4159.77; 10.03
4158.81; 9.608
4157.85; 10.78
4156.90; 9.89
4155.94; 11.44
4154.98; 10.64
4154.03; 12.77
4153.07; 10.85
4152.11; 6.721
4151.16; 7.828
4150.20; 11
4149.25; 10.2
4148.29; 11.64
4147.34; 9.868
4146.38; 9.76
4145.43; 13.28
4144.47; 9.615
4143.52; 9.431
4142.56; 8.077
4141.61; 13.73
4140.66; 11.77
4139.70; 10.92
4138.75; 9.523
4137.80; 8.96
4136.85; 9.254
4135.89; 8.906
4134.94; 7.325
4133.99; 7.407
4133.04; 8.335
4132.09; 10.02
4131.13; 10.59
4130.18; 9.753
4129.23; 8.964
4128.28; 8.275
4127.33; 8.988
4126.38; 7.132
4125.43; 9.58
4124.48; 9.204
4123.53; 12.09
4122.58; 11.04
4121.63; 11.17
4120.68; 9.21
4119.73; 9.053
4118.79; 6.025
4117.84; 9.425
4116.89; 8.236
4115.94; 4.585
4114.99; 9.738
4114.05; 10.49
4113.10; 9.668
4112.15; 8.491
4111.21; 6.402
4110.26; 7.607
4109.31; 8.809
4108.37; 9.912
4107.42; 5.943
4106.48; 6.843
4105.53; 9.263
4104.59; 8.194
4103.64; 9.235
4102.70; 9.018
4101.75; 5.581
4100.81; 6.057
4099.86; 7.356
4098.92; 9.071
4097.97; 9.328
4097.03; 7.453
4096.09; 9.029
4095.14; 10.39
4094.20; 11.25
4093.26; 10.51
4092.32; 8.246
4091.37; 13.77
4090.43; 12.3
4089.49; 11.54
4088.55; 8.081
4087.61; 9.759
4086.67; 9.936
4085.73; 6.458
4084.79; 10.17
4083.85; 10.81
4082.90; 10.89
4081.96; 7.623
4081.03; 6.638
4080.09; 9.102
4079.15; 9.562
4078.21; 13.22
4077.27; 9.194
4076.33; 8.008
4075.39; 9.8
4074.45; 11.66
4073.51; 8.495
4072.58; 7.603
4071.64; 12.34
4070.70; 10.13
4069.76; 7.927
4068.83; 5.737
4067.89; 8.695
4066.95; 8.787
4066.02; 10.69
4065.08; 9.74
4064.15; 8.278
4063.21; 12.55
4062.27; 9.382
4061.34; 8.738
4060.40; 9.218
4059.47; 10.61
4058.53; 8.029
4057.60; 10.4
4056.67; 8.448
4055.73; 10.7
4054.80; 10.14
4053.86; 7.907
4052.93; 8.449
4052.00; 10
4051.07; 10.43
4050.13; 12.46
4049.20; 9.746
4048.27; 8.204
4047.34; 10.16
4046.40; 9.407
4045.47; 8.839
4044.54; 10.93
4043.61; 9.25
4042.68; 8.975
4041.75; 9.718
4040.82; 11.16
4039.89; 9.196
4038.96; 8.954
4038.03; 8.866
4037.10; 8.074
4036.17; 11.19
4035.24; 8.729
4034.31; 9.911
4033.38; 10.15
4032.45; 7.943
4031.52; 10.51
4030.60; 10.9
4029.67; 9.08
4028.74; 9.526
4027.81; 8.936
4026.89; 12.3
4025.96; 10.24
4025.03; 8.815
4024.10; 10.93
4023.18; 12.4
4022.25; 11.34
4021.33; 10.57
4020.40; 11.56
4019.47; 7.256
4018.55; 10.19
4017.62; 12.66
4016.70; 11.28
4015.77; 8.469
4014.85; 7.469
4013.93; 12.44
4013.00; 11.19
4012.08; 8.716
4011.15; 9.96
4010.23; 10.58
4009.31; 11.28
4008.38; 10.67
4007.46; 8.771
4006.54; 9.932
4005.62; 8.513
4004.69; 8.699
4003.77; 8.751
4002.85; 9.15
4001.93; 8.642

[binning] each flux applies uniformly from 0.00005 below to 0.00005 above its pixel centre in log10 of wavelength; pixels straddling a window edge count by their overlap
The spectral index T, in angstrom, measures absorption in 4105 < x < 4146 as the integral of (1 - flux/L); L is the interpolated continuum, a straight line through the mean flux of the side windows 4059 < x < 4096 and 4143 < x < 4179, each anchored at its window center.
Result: 3.3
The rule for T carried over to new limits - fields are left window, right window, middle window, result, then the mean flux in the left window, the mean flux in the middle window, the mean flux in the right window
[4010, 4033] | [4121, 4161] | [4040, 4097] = 2.40 angstrom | 10.2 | 9.65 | 9.87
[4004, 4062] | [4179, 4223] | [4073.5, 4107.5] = 2.69 angstrom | 9.83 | 9.23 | 10.4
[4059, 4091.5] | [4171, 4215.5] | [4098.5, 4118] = 3.40 angstrom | 9.6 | 8.07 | 10.2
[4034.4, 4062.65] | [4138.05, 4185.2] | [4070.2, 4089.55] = 0.38 angstrom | 9.55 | 9.53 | 10.2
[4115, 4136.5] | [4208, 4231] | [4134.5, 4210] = -4.59 angstrom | 8.9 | 10.2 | 10.3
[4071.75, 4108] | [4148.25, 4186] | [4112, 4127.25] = 0.70 angstrom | 9.17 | 9.08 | 10.1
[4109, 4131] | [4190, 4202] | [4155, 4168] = -1.24 angstrom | 8.9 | 10.6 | 10.4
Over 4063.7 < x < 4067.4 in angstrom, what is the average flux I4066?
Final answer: 9.4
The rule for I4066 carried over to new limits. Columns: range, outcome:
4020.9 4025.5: 10.8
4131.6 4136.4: 8.39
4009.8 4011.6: 10.3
